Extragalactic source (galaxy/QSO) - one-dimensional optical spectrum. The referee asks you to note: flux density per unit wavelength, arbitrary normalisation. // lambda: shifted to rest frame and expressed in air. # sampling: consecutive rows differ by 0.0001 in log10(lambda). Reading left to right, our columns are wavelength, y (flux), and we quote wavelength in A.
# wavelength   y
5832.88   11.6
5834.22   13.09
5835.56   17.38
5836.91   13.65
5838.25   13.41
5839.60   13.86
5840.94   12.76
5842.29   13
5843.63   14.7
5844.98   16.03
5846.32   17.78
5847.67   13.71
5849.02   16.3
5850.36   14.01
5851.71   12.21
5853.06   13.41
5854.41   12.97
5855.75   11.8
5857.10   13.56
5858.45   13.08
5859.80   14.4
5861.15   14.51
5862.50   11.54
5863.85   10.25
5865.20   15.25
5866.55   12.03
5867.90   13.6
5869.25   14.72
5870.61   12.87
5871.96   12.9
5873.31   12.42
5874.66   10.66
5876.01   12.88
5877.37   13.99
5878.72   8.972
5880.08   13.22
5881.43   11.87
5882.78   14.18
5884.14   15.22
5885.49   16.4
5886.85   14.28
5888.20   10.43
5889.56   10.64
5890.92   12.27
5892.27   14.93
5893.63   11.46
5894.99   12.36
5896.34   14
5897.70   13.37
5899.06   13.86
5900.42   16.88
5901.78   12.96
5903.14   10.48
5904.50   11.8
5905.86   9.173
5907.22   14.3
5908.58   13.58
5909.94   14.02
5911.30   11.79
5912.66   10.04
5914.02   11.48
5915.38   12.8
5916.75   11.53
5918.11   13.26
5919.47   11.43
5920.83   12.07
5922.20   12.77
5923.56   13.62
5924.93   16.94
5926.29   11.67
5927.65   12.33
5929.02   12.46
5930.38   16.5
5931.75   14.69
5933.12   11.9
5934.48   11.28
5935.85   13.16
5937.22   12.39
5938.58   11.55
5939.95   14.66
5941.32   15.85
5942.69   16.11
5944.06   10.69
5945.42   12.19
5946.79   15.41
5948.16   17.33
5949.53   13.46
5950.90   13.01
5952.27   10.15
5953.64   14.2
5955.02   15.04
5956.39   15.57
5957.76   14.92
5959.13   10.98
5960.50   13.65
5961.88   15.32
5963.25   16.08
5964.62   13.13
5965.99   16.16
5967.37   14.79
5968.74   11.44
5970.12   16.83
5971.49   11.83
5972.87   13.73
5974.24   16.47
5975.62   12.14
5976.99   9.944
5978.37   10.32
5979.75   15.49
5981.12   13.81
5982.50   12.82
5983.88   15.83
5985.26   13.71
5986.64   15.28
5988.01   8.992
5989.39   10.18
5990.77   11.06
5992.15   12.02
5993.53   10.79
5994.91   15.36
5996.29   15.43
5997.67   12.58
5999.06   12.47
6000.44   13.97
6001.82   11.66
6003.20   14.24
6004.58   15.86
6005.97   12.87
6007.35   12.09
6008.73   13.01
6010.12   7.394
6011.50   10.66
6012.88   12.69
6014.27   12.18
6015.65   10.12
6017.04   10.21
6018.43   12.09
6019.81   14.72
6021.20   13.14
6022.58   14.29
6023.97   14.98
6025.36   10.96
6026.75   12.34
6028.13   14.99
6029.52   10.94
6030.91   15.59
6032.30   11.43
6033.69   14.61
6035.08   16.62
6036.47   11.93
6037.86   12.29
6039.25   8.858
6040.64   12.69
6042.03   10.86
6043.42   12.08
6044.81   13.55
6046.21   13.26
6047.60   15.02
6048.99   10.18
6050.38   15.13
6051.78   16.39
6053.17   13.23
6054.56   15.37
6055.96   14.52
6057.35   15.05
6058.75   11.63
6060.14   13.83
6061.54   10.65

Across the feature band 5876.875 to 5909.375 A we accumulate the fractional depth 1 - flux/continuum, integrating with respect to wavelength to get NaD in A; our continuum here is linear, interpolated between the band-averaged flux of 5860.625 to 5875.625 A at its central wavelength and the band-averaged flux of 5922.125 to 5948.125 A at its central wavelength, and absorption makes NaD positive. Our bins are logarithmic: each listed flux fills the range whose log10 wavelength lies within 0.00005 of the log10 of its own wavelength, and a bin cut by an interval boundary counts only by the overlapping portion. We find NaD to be 0.36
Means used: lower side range 12.8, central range 12.9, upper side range 13.6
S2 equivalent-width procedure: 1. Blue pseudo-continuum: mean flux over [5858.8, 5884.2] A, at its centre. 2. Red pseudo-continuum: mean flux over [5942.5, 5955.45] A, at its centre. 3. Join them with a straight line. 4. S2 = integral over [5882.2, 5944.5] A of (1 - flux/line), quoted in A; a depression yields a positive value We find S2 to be 1.1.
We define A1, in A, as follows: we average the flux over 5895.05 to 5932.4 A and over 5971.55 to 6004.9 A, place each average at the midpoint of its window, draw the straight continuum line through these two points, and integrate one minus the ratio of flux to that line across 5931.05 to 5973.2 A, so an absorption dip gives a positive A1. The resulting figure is -2.6 A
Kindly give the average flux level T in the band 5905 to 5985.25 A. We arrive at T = 13.4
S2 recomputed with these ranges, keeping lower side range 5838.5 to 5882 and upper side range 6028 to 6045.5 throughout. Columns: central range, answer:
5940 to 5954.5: -1.0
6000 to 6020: 1.0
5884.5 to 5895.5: 0.2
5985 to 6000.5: 0.4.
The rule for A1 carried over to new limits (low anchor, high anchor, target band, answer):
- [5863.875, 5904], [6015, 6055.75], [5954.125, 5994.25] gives -1.1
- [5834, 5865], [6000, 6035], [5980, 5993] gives 0.2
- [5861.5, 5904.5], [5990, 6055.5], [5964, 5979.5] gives -0.6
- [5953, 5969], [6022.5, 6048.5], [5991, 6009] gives 0.5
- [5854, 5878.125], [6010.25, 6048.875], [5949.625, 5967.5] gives -1.8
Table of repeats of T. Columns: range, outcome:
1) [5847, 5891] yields 13.1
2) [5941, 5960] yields 13.9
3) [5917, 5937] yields 13.1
